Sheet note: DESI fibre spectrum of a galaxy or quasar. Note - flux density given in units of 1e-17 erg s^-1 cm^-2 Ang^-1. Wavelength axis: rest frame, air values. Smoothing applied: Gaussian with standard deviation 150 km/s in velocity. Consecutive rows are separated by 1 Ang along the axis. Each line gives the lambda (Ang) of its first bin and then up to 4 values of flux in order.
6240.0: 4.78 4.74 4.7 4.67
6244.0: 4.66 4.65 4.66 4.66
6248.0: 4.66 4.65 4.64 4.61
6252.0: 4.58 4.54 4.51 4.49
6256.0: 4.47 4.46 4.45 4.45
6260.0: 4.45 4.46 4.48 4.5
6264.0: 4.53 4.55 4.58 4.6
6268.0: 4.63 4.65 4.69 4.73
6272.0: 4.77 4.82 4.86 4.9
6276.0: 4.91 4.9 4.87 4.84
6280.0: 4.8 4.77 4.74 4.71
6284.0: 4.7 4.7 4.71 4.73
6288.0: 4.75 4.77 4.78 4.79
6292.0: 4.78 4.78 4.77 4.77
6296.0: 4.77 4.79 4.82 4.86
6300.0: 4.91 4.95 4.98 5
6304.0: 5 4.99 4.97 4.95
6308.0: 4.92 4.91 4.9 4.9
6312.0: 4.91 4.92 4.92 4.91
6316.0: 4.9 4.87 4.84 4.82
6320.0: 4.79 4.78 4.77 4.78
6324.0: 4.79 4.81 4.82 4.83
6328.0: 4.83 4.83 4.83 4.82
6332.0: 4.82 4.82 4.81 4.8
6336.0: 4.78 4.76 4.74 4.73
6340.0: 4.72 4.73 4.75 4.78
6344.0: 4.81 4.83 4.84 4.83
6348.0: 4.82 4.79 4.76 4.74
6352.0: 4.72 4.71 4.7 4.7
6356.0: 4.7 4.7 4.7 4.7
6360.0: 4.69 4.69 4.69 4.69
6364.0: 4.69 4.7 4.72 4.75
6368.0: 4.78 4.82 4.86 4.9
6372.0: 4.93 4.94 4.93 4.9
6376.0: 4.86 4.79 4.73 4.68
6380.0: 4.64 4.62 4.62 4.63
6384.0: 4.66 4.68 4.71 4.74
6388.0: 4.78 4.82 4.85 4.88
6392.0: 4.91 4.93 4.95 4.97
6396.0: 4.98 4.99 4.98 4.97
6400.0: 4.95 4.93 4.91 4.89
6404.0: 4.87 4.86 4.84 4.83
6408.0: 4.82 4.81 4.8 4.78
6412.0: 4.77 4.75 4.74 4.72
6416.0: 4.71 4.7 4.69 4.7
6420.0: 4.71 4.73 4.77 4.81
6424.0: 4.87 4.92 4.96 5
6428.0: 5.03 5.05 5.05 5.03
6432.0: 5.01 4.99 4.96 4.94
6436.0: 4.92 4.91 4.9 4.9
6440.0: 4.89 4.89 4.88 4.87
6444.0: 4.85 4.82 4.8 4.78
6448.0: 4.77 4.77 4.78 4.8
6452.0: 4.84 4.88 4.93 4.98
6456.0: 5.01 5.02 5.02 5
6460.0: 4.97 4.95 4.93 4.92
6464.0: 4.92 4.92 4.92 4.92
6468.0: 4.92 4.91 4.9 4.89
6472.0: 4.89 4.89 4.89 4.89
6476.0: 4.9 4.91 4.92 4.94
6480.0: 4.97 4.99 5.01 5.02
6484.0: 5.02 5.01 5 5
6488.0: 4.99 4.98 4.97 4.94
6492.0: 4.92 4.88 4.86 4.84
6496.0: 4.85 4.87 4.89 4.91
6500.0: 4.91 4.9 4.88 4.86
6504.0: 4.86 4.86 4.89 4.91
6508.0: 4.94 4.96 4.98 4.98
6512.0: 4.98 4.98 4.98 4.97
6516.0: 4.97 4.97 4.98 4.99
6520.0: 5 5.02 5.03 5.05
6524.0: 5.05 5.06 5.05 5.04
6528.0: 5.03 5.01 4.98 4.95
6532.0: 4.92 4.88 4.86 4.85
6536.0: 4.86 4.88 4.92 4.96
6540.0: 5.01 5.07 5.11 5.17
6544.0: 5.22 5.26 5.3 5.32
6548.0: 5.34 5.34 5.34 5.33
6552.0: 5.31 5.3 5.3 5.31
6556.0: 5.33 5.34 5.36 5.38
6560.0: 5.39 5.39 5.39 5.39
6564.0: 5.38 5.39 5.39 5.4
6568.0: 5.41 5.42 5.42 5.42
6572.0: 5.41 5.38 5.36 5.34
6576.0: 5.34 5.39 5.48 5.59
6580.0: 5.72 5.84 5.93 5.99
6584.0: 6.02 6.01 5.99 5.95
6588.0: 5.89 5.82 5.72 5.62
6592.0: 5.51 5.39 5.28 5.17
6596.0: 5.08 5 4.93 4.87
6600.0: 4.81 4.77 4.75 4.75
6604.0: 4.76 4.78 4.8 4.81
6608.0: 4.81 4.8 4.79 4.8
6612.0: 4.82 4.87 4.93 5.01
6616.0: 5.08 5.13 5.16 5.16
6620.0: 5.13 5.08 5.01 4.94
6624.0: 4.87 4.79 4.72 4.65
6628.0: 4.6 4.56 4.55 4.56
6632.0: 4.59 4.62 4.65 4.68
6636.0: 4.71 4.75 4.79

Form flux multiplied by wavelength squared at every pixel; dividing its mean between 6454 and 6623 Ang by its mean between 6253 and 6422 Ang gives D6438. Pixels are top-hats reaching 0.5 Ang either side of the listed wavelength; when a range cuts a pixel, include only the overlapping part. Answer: 1.14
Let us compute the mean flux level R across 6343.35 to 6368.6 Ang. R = 4.74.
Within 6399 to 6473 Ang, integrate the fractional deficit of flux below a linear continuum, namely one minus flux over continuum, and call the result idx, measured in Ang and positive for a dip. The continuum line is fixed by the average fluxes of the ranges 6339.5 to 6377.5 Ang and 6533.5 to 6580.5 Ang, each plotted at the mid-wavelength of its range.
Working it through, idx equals 1.4 Ang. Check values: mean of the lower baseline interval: 4.77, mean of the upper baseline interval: 5.29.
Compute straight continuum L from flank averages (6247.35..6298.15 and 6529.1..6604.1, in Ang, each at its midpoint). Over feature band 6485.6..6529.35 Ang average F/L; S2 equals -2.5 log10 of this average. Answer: 0.05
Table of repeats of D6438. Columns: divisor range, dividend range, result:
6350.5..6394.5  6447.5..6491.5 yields 1.07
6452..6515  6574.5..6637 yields 1.08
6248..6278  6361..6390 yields 1.07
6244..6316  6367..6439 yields 1.06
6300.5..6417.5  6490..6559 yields 1.10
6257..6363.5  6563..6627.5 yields 1.20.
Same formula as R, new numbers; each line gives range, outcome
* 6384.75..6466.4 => 4.88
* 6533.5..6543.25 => 4.96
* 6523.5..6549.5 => 5.06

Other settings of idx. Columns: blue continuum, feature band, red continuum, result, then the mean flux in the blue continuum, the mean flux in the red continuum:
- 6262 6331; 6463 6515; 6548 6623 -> 2.0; 4.81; 5.29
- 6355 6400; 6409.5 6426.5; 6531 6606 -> 0.4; 4.79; 5.3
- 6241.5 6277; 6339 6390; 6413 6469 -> 0.2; 4.62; 4.88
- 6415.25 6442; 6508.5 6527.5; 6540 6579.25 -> 0.7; 4.88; 5.34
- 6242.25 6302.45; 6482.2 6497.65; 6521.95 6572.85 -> 0.5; 4.69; 5.2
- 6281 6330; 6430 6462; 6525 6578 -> 1.0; 4.84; 5.22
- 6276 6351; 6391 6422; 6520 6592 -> 1.1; 4.82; 5.33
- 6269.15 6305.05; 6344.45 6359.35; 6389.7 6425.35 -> 0.2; 4.81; 4.84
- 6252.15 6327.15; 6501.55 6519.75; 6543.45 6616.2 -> 0.8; 4.76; 5.3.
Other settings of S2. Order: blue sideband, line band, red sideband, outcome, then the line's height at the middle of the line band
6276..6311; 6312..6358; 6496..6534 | 0.01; 4.86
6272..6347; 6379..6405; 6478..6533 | 0.01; 4.88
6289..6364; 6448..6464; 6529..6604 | 0.04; 5.08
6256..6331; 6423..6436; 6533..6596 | 0.02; 5.09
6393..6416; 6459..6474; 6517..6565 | 0.02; 4.99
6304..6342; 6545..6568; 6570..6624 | -0.03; 5.19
